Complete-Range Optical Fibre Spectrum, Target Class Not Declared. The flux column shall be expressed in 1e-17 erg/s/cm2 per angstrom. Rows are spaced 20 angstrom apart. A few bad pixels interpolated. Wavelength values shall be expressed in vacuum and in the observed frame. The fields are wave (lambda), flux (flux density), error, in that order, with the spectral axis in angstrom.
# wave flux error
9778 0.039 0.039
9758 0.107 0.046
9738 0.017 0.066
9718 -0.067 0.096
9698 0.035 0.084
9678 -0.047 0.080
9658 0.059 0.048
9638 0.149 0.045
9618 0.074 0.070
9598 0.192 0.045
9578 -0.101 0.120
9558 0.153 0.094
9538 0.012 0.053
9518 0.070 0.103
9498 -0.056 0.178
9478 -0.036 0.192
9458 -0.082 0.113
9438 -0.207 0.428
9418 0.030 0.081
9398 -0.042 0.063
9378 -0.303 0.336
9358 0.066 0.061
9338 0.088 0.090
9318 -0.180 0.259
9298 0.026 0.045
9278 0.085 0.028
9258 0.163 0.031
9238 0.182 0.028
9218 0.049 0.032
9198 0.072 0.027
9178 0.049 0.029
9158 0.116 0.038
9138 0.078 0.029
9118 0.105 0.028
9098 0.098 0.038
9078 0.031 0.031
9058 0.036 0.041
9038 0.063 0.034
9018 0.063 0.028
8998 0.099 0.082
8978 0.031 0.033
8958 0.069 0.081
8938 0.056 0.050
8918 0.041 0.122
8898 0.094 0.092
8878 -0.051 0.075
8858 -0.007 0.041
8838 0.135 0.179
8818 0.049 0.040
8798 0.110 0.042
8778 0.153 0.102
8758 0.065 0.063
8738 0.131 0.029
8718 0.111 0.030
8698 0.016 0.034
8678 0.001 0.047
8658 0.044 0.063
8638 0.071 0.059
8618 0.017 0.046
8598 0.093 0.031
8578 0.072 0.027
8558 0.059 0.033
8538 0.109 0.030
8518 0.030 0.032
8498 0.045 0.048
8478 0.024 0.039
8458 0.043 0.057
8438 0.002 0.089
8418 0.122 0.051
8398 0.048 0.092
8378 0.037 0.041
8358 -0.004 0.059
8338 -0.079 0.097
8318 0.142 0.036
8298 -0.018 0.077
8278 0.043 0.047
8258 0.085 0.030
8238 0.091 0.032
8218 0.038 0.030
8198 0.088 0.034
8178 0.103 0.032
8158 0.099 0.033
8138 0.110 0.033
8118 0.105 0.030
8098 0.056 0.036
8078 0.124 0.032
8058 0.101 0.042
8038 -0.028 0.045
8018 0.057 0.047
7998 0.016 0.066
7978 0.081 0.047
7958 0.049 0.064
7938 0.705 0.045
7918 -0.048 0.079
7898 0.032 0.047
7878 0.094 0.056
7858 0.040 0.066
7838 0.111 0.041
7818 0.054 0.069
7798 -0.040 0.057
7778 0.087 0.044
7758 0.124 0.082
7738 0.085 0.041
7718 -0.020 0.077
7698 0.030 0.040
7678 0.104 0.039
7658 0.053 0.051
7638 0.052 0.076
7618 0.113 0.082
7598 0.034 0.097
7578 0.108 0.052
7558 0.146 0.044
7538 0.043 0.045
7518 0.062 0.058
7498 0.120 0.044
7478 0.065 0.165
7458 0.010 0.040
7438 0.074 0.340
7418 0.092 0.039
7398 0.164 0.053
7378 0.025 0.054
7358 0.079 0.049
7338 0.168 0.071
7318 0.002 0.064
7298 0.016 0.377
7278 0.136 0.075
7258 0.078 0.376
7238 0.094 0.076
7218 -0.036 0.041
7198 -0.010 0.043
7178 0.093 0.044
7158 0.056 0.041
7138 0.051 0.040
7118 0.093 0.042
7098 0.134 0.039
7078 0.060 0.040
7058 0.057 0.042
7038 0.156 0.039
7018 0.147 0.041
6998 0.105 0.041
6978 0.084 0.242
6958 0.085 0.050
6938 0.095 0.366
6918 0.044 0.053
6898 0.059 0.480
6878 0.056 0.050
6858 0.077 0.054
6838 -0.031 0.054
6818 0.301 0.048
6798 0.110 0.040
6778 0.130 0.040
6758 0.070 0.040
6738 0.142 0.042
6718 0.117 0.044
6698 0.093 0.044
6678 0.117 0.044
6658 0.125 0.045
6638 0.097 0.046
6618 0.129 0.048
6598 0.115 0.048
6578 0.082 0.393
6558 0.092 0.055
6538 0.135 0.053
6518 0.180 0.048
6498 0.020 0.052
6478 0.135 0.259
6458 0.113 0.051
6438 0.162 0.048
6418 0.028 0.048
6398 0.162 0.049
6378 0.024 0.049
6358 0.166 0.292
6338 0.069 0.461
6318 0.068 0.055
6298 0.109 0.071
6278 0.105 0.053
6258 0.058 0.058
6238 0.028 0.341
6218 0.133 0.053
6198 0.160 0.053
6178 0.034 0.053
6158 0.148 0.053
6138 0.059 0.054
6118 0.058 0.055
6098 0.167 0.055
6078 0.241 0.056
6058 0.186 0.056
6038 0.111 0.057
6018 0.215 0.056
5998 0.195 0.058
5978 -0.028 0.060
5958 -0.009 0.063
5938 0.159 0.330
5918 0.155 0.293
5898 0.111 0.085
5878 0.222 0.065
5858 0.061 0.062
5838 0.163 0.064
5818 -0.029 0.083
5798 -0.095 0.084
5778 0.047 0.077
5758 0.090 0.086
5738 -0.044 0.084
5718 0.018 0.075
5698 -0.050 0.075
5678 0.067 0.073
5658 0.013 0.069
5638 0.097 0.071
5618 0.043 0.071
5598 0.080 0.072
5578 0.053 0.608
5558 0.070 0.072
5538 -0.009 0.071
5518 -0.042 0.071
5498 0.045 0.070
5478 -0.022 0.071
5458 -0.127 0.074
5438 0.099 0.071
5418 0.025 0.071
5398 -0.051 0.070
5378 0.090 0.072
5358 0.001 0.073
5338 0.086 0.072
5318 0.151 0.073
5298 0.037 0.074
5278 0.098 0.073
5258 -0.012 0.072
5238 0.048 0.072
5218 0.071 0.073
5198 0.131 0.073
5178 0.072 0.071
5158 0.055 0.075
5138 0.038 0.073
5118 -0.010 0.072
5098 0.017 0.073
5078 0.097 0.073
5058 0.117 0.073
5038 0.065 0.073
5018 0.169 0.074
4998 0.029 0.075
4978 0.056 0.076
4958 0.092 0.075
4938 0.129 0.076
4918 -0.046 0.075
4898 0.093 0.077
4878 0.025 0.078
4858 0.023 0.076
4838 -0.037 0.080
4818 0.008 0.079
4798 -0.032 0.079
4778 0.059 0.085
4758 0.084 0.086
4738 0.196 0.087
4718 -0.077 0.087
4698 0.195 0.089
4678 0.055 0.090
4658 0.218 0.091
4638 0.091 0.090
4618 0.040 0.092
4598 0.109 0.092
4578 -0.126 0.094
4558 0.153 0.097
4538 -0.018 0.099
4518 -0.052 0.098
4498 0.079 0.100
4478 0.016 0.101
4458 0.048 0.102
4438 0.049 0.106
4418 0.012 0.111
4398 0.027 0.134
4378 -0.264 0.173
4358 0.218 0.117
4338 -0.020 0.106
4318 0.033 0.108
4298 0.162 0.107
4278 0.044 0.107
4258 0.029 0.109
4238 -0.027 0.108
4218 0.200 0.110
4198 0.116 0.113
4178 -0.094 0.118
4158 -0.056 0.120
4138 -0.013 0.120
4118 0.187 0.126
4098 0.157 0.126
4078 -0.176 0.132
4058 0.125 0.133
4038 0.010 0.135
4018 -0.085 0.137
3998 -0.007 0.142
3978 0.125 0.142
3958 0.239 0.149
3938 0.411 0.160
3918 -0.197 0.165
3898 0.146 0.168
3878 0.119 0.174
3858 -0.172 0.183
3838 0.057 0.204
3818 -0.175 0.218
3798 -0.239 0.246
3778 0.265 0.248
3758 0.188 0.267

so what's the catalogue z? 1.13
